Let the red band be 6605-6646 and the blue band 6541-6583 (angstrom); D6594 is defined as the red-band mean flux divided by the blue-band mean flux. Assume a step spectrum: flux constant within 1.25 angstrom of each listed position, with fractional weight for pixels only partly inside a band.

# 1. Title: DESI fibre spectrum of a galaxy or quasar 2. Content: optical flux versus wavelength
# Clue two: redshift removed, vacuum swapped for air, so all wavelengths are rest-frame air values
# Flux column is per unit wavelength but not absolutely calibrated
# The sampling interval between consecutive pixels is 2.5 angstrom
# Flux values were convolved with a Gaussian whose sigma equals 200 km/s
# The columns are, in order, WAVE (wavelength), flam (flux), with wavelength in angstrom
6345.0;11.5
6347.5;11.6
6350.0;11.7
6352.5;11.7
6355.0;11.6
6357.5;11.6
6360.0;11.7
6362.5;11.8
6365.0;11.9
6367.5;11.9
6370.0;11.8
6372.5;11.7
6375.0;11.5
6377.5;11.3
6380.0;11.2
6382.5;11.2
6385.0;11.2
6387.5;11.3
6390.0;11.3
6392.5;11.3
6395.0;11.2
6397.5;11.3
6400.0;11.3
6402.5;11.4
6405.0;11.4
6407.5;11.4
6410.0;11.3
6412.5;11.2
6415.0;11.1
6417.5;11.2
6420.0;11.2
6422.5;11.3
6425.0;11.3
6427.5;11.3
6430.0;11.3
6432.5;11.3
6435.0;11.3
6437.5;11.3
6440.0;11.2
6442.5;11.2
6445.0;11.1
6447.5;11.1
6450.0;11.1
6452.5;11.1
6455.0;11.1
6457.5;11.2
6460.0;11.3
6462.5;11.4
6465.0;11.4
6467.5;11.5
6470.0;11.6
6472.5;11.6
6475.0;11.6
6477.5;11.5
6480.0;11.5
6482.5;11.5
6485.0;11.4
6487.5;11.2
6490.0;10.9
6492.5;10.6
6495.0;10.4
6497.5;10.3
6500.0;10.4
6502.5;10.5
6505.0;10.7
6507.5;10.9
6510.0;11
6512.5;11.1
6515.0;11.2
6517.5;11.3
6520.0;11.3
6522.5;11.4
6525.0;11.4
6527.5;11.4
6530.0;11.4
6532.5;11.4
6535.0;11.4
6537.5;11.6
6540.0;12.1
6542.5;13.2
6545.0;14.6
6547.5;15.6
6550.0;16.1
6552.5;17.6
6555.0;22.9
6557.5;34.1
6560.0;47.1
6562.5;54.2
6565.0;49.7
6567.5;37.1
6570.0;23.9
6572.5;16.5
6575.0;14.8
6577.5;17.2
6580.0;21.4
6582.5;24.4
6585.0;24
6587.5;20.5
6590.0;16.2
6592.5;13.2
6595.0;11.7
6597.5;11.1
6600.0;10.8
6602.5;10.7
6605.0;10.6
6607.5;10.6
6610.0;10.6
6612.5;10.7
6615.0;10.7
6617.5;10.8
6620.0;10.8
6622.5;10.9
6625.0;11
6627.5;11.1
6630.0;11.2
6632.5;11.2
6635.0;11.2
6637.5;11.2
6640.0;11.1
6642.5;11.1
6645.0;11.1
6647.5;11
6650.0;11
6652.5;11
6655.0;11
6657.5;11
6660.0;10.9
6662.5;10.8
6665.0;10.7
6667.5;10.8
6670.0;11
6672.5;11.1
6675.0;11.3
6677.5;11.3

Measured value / 0.42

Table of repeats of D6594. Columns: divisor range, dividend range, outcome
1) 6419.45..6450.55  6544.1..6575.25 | 2.54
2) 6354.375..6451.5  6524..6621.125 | 1.61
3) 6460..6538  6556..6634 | 1.70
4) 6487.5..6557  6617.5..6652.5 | 0.88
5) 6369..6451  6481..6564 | 1.36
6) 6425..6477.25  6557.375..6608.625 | 2.00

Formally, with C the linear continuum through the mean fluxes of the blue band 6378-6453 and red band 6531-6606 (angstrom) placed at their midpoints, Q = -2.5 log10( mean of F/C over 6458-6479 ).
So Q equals 0.25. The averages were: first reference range 11.2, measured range 11.5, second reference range 20.5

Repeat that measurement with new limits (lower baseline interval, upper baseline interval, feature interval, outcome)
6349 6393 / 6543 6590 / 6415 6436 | 0.35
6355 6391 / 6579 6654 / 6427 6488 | 0.06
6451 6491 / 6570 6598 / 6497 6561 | 0.03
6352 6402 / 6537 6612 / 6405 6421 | 0.17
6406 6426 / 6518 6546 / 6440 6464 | 0.03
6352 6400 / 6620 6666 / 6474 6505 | 0.03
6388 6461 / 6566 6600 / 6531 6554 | 0.24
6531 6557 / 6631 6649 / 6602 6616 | 0.17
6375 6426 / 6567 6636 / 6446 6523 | 0.14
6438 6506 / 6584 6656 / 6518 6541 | 0.00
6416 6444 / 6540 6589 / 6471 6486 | 0.37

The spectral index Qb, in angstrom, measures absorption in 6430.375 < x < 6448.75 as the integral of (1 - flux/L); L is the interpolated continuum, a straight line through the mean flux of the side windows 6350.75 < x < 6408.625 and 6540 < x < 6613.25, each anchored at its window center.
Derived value 3.9 angstrom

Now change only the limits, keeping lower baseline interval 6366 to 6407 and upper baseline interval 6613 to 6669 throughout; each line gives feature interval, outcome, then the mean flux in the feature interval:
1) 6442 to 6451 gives 0.1 angstrom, 11.1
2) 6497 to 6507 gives 0.6 angstrom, 10.5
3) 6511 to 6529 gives -0.2 angstrom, 11.3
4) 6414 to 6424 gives 0.1 angstrom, 11.2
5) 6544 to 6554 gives -4.5 angstrom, 16.2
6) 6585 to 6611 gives -5.0 angstrom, 13.2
